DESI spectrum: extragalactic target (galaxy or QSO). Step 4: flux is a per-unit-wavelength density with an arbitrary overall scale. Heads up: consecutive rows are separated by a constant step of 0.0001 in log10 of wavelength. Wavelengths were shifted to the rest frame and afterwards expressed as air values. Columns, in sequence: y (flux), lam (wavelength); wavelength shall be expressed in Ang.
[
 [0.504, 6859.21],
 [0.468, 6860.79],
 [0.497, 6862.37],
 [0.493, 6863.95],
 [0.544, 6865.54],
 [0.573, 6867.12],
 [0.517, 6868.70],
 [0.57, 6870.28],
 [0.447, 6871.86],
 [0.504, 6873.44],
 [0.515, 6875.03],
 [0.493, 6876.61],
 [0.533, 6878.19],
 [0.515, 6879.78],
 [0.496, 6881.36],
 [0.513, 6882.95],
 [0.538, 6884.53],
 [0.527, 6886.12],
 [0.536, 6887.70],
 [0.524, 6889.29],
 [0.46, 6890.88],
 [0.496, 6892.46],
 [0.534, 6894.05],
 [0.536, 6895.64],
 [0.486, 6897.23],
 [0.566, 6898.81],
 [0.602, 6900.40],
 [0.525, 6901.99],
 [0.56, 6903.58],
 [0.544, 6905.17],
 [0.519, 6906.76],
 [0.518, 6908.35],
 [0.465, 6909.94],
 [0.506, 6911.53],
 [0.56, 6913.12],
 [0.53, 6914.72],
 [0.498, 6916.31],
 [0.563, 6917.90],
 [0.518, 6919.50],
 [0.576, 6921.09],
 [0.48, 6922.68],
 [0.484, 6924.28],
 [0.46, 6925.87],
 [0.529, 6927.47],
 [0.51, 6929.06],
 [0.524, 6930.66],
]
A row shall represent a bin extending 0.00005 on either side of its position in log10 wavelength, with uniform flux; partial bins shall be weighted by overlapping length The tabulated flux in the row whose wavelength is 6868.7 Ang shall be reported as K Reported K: 0.517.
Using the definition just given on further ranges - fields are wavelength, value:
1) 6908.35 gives 0.518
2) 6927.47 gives 0.529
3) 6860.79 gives 0.468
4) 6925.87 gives 0.46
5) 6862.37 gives 0.497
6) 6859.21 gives 0.504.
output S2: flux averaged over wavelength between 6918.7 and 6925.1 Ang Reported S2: 0.514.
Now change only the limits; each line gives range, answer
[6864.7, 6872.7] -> 0.53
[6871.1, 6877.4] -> 0.49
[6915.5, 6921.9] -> 0.539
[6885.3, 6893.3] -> 0.509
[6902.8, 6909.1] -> 0.535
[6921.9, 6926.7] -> 0.474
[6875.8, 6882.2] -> 0.509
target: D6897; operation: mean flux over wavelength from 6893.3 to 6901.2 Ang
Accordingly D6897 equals 0.545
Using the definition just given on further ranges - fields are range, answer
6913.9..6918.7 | 0.53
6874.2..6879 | 0.513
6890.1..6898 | 0.503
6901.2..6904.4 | 0.542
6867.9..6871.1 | 0.544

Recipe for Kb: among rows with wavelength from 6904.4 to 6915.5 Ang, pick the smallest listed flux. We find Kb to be 0.465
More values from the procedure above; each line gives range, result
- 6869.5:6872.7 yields 0.447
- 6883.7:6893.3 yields 0.46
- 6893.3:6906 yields 0.486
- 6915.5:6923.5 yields 0.48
